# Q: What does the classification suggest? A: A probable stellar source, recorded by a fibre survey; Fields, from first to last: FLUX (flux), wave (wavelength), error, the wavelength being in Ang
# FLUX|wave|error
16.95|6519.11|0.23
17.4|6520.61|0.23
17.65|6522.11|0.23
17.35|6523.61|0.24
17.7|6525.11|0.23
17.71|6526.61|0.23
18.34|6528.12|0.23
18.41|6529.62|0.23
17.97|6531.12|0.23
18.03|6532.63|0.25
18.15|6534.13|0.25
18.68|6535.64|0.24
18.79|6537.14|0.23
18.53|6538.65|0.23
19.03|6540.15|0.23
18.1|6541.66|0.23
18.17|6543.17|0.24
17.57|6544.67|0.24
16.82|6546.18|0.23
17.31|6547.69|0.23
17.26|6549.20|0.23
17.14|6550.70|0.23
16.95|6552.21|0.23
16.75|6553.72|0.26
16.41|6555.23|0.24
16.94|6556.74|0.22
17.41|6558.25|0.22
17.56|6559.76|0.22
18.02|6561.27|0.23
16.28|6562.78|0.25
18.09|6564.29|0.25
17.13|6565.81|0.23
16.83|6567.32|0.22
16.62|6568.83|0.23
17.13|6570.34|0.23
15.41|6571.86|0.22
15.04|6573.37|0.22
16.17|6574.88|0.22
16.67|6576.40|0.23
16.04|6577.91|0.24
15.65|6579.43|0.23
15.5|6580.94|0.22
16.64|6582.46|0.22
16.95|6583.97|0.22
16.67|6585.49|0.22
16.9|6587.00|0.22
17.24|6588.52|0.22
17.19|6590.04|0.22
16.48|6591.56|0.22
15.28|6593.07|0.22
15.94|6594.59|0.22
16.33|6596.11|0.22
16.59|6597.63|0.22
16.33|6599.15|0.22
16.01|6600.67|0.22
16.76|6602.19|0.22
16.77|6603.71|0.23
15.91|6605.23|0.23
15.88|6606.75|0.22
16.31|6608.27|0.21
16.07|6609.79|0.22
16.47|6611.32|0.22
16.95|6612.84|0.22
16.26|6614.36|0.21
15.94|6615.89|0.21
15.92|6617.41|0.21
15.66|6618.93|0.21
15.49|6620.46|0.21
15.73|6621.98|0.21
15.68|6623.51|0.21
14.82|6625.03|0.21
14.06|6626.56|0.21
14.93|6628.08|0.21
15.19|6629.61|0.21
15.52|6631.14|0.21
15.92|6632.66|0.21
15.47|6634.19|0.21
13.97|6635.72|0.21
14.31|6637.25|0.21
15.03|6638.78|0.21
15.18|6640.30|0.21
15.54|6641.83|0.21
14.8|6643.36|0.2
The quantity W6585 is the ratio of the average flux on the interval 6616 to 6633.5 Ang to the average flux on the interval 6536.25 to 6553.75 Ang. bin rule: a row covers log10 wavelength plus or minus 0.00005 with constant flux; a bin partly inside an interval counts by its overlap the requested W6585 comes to 0.87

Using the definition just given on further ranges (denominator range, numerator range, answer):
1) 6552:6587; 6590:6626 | 0.97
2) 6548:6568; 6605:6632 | 0.92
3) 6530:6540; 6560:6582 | 0.90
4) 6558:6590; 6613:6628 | 0.93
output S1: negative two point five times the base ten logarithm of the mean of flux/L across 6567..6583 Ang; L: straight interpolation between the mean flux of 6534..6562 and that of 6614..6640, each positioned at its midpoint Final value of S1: 0.05 mag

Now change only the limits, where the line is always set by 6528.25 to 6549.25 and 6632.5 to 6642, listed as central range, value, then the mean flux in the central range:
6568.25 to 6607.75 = 0.014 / 16.3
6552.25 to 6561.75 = 0.023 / 17.1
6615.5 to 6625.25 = -0.010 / 15.6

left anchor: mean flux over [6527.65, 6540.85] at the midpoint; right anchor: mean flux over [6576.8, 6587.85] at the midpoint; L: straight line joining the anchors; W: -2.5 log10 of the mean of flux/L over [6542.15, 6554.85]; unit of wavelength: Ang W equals 0.04 mag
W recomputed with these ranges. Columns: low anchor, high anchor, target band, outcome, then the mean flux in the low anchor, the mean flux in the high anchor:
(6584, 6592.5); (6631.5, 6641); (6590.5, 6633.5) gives 0.00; 16.9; 15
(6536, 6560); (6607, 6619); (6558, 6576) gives 0.03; 17.6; 16.2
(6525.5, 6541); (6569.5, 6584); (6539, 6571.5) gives -0.01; 18.3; 16.1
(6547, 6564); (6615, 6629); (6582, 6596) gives -0.02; 17.1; 15.4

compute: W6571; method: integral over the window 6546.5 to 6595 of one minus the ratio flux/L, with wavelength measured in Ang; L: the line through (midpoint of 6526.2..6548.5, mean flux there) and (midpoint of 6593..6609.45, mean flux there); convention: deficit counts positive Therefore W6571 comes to 1.2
